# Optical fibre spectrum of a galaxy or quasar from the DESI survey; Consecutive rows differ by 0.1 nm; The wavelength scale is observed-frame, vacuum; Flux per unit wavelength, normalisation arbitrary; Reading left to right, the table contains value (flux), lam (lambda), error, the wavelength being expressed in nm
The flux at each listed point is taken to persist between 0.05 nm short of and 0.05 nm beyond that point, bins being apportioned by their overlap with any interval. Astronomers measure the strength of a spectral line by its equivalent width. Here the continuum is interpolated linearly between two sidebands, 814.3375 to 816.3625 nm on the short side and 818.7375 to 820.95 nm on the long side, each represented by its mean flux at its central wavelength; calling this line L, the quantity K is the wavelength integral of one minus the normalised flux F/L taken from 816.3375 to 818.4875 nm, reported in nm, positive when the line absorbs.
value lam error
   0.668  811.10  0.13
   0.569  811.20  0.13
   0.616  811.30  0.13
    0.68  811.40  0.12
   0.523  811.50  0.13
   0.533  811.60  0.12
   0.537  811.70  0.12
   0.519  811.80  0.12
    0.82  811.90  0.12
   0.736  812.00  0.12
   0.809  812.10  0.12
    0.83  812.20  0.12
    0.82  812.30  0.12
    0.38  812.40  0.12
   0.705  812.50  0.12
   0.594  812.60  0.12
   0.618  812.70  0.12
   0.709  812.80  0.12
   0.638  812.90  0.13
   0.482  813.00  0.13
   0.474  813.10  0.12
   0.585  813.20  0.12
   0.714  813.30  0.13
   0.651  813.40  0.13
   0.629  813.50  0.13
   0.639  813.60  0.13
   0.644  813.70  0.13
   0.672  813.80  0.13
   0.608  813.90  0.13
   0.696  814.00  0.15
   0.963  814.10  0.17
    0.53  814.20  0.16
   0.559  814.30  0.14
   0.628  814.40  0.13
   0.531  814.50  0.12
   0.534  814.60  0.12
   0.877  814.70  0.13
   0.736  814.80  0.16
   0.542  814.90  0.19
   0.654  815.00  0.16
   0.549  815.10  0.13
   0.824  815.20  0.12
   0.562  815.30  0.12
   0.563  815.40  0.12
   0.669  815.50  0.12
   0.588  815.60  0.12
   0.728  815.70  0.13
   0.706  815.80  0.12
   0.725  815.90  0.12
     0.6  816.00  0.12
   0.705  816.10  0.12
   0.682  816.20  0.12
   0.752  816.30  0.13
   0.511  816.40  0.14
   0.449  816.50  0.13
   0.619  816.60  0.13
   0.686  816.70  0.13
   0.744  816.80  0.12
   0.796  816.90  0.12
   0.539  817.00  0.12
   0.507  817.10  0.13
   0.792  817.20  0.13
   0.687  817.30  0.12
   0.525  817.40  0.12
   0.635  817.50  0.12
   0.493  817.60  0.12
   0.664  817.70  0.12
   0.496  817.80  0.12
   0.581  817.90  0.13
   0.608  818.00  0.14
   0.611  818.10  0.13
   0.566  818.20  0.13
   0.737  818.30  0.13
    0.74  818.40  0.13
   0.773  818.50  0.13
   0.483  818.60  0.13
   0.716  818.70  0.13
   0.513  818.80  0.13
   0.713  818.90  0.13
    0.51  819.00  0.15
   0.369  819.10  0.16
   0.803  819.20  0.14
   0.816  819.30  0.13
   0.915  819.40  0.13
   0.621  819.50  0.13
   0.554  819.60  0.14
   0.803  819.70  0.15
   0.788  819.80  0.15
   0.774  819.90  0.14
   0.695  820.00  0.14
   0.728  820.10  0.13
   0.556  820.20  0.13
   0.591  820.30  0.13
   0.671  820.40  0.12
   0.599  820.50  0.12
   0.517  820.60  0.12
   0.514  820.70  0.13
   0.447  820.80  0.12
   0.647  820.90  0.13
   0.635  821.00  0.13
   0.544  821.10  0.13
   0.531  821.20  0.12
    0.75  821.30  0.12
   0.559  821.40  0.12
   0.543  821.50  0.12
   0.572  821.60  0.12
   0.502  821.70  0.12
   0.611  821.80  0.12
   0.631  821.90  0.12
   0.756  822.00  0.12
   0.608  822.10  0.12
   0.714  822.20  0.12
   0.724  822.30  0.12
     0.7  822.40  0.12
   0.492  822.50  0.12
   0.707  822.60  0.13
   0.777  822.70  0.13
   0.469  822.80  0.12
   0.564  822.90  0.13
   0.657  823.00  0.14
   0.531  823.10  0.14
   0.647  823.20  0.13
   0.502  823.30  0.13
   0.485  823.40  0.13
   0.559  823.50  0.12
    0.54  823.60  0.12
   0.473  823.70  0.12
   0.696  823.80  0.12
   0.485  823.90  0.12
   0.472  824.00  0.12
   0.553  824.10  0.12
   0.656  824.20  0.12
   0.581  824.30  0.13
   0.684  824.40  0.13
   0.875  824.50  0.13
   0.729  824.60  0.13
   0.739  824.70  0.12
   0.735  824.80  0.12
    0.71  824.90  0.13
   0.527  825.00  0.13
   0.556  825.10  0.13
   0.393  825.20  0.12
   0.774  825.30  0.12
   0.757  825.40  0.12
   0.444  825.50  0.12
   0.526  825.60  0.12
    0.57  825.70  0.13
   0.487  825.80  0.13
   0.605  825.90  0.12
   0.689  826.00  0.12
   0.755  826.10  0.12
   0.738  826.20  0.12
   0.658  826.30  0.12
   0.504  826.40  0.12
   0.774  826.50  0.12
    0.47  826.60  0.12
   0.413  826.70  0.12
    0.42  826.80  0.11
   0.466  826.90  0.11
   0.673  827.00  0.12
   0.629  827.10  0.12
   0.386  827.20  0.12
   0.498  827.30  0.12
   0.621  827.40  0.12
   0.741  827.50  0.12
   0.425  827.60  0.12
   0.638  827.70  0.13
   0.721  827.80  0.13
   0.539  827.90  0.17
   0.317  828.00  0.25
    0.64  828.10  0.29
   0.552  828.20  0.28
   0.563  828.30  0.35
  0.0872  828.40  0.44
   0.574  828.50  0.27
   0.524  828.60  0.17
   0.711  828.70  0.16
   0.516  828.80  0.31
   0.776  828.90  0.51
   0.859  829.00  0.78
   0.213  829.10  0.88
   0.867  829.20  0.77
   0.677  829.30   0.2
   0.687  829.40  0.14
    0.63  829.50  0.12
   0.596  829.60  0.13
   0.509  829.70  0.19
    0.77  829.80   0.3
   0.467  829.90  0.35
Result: 0.09 nm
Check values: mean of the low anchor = 0.656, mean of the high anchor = 0.643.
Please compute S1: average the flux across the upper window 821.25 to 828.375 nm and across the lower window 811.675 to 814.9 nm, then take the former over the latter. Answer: 0.92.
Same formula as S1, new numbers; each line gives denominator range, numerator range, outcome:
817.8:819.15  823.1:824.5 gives 0.95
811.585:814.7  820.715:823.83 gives 0.93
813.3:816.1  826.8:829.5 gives 0.87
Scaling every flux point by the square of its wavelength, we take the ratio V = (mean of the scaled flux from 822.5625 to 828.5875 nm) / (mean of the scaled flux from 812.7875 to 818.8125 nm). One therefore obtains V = 0.94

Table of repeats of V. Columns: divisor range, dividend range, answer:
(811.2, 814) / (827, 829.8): 0.95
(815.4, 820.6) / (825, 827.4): 0.90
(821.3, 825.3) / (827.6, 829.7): 0.96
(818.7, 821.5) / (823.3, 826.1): 0.96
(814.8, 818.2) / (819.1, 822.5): 1.03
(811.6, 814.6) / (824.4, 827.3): 0.97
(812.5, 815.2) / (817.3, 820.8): 1.01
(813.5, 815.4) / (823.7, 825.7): 0.98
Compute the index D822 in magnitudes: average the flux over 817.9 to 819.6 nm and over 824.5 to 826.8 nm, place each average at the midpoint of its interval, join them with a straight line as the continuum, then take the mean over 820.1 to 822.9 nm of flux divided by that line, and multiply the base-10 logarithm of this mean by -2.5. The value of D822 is 0.052 mag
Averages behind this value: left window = 0.651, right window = 0.617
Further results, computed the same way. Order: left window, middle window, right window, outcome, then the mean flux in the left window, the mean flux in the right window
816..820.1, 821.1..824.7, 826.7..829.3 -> -0.01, 0.65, 0.558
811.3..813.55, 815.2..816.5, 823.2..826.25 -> -0.03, 0.635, 0.61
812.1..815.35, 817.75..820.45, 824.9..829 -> -0.07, 0.646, 0.572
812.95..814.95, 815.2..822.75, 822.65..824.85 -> -0.03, 0.635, 0.609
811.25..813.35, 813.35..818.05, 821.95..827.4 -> -0.02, 0.634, 0.603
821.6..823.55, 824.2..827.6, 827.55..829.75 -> -0.03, 0.611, 0.574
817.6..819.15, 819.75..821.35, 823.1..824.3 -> -0.08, 0.602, 0.552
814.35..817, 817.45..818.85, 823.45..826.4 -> 0.04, 0.65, 0.618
